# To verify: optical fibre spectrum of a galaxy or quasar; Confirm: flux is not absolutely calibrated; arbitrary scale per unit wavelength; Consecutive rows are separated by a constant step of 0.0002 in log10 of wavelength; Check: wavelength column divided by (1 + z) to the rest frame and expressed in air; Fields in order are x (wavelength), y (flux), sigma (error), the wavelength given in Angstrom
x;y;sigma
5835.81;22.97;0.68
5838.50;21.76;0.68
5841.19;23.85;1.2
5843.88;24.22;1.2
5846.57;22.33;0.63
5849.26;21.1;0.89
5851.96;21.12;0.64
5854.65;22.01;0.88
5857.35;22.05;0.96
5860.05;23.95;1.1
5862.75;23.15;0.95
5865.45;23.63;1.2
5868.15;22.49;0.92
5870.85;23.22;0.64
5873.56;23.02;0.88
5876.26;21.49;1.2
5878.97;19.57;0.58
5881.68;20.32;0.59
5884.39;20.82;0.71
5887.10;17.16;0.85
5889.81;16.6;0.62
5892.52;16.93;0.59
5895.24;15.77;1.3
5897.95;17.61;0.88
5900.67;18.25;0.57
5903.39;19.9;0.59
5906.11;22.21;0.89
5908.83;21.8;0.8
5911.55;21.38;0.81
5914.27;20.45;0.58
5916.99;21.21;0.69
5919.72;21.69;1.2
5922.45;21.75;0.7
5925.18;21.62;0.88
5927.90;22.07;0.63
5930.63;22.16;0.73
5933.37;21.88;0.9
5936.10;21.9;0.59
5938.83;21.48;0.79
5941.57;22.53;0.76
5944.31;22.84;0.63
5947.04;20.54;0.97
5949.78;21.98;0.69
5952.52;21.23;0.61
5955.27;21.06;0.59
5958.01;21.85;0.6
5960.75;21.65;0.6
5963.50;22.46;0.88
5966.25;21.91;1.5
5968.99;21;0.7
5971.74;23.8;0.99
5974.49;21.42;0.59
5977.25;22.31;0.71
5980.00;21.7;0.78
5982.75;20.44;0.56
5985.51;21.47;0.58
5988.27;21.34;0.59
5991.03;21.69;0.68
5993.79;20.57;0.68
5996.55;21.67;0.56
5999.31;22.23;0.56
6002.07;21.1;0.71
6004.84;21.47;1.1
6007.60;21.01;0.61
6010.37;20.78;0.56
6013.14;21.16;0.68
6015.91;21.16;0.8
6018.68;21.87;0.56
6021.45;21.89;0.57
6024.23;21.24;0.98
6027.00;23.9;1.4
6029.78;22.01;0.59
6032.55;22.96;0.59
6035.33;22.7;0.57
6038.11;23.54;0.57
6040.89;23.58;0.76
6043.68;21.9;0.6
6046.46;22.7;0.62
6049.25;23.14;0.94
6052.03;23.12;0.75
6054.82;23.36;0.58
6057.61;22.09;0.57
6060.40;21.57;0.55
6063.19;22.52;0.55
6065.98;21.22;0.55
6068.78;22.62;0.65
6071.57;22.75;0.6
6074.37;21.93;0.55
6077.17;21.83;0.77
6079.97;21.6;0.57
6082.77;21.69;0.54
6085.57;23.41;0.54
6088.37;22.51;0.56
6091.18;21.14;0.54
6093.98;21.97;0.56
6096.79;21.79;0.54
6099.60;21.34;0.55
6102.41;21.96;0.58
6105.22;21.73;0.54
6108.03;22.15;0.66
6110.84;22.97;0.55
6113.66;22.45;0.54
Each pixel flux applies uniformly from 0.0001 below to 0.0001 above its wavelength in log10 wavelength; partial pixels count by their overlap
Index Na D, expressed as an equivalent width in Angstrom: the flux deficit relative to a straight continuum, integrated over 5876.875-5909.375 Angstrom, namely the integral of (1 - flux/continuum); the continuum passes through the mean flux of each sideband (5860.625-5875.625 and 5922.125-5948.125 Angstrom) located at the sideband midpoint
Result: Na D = 5.36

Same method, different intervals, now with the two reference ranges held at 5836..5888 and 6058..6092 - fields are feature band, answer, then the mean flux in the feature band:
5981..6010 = 1.0 Angstrom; 21.3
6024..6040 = -0.6 Angstrom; 22.9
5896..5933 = 2.0 Angstrom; 20.9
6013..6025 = 0.3 Angstrom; 21.5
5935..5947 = 0.0 Angstrom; 22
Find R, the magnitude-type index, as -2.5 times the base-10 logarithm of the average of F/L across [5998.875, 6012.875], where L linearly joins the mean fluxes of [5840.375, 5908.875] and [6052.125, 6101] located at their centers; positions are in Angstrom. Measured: 0.022 mag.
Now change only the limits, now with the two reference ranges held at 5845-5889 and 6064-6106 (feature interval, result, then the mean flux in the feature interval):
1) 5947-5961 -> 0.02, 21.4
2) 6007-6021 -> 0.03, 21.3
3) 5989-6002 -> 0.02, 21.5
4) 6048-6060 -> -0.04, 22.8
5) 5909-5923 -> 0.02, 21.3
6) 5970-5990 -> 0.00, 21.8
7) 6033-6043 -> -0.06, 23.1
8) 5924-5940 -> -0.01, 21.9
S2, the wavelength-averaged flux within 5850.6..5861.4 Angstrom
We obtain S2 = 22.3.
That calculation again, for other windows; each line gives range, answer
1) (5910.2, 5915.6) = 20.9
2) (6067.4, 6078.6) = 22.3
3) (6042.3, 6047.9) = 22.3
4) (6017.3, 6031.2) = 22.2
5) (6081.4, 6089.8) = 22.5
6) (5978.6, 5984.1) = 21.1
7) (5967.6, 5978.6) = 22.1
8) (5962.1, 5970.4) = 21.8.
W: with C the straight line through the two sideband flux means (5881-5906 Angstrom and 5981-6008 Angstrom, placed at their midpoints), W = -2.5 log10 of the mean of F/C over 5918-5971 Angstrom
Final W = -0.103 mag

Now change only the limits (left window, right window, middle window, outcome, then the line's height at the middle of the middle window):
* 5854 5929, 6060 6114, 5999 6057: -0.03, 21.7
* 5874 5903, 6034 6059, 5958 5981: -0.06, 20.8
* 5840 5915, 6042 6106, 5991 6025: 0.02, 21.8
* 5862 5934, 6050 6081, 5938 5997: -0.02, 21.3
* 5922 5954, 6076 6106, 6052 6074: -0.02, 21.9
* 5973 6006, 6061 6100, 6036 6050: -0.06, 21.8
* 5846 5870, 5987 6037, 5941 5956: 0.02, 22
